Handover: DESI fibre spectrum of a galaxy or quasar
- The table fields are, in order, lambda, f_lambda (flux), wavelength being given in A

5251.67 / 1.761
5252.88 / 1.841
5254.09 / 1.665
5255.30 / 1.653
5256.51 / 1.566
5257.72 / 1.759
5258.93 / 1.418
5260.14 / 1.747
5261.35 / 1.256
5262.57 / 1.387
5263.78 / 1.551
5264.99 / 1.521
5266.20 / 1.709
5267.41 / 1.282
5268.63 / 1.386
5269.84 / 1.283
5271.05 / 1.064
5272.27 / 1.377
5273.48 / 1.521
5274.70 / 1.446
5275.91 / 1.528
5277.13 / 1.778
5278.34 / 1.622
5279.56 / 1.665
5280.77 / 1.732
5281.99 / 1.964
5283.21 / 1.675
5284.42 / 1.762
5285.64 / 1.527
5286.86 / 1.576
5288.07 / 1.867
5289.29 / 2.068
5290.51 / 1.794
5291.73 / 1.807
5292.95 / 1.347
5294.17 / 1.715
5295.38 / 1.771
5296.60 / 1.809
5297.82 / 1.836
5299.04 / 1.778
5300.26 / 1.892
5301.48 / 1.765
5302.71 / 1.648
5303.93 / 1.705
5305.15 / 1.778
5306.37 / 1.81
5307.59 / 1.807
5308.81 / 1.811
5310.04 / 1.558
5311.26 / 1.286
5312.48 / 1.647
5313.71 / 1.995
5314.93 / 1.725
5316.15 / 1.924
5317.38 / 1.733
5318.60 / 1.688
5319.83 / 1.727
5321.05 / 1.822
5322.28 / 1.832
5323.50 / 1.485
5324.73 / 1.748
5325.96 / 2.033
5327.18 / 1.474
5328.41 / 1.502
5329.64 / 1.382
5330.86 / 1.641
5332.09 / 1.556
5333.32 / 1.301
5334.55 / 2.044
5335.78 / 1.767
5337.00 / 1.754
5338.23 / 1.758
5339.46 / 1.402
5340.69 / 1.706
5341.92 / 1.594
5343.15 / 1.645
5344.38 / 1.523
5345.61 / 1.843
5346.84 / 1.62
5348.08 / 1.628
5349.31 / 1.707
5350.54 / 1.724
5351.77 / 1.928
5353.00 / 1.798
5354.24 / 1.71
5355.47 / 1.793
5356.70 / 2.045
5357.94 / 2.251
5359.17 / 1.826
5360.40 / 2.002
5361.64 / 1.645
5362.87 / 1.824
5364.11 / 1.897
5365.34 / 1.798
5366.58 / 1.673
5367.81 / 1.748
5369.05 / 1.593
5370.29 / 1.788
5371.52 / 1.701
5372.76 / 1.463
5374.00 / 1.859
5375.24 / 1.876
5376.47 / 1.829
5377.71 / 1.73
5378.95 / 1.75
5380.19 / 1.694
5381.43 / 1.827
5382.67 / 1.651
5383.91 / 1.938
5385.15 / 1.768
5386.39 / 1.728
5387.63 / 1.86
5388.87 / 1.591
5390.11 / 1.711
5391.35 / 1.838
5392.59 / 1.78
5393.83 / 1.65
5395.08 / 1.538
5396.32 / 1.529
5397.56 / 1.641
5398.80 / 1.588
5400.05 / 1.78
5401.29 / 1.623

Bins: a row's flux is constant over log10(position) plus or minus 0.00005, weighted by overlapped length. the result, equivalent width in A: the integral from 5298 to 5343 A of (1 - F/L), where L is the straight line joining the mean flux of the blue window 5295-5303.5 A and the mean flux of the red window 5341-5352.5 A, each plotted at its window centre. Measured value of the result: 1.2 A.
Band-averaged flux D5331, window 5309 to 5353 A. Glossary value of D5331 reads 1.68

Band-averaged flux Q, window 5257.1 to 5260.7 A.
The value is 1.64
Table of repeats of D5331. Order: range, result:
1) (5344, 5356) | 1.73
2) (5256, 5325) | 1.65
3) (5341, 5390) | 1.76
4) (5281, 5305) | 1.75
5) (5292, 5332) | 1.71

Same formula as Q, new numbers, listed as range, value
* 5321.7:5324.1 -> 1.66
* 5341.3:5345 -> 1.59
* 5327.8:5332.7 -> 1.52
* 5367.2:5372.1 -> 1.71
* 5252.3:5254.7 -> 1.75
